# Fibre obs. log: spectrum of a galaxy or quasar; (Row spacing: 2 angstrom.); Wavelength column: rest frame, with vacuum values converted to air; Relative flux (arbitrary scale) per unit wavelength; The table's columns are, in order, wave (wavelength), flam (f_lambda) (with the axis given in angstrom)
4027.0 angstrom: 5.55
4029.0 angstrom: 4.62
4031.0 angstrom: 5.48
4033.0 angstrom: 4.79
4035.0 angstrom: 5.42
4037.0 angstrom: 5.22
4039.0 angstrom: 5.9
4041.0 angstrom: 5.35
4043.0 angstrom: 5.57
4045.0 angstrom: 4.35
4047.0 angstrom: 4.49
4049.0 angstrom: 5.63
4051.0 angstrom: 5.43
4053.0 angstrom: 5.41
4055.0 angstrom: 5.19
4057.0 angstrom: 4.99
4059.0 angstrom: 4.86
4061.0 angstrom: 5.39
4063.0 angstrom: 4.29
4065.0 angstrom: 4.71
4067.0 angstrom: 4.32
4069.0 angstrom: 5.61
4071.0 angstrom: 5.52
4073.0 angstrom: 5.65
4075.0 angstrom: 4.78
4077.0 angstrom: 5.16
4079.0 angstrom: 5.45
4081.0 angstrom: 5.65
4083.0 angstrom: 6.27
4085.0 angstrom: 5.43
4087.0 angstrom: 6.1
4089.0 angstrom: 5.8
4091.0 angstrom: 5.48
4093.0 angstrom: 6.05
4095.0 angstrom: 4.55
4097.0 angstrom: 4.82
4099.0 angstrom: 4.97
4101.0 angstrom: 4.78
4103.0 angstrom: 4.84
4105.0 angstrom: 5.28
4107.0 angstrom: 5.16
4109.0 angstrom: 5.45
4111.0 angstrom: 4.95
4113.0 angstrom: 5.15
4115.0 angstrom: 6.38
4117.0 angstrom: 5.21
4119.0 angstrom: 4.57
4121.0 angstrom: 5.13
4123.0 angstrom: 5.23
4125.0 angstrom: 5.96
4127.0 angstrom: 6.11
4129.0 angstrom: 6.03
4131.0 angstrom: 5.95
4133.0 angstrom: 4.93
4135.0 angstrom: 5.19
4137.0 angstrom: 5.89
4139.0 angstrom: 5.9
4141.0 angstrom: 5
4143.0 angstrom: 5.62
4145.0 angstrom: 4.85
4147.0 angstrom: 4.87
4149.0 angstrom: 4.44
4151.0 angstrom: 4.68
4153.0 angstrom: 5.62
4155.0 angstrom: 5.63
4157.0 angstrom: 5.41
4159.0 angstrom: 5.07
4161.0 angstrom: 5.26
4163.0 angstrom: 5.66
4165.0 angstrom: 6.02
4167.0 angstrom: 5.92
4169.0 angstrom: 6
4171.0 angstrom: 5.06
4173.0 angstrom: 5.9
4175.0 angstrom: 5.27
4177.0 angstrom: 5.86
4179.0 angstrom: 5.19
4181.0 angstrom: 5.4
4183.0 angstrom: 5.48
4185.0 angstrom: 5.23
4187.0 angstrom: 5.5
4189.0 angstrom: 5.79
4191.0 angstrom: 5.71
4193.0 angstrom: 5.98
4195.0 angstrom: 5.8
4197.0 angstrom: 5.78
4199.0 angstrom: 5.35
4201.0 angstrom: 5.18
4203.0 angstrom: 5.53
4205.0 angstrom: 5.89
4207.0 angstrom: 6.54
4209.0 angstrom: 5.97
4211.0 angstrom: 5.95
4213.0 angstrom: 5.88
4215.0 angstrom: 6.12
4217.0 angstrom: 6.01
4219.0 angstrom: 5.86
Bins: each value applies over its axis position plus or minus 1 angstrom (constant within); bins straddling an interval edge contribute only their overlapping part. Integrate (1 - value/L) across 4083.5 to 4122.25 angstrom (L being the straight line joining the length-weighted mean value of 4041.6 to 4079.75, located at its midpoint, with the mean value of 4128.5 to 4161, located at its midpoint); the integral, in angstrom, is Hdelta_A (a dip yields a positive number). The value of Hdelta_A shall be -0.6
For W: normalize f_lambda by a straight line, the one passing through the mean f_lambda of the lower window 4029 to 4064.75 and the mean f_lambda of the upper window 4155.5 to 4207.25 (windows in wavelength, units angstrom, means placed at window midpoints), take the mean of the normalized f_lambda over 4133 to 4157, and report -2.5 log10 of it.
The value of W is 0.05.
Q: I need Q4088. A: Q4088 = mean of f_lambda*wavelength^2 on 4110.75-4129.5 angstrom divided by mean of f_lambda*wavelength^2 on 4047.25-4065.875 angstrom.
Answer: 1.11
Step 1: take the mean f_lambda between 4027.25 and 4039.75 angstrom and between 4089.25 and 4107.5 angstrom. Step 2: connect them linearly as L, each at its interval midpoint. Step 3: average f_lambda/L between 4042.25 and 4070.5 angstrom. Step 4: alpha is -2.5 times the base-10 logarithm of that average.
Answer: 0.039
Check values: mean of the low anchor 5.24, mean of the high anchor 5.13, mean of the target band 5.02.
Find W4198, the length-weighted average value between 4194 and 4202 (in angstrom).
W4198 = 5.53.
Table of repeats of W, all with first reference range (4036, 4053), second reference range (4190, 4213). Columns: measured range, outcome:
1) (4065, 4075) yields 0.04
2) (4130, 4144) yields 0.01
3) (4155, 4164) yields 0.05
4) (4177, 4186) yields 0.07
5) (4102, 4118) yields 0.04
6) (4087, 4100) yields 0.02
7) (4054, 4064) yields 0.08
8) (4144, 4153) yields 0.17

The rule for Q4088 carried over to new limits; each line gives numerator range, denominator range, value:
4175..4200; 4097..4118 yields 1.11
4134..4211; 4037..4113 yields 1.11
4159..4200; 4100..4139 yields 1.07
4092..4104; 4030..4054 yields 0.98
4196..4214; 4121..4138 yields 1.07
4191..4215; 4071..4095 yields 1.11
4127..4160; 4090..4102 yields 1.07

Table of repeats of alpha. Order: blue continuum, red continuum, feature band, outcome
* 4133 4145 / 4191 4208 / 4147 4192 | 0.03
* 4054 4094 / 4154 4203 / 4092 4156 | 0.03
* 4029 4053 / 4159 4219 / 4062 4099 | 0.01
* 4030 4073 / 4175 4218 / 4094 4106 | 0.10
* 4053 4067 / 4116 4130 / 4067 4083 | -0.07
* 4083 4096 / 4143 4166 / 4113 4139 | -0.03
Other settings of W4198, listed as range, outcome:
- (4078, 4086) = 5.7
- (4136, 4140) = 5.89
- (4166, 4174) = 5.72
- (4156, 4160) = 5.24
